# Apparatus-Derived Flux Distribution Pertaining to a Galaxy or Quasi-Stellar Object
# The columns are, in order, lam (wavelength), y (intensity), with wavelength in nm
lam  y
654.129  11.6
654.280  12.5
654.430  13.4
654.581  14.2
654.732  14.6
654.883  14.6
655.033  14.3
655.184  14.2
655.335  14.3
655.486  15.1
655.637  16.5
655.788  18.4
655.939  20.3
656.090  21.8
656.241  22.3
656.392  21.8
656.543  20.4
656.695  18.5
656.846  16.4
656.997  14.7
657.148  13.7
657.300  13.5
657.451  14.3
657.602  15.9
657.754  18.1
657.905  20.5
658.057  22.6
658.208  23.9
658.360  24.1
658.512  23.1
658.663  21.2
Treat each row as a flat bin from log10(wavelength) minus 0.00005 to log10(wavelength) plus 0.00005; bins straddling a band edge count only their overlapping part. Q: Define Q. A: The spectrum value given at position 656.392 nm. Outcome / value 21.8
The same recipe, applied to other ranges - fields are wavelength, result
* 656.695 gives 18.5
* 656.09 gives 21.8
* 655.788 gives 18.4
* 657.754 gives 18.1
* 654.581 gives 14.2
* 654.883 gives 14.6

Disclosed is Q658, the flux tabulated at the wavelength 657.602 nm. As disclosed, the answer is 15.9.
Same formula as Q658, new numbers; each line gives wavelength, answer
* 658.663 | 21.2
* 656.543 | 20.4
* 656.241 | 22.3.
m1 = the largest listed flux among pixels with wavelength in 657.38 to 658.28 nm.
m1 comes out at 23.9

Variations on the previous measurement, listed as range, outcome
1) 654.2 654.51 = 13.4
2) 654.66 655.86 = 18.4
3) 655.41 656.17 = 21.8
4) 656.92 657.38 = 14.7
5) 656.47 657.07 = 20.4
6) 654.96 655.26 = 14.3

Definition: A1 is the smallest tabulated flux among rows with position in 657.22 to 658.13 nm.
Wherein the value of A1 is 13.5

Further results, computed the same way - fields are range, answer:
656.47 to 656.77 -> 18.5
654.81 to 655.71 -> 14.2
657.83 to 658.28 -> 20.5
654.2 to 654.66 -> 12.5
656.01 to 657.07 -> 14.7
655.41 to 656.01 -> 15.1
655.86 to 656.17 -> 20.3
